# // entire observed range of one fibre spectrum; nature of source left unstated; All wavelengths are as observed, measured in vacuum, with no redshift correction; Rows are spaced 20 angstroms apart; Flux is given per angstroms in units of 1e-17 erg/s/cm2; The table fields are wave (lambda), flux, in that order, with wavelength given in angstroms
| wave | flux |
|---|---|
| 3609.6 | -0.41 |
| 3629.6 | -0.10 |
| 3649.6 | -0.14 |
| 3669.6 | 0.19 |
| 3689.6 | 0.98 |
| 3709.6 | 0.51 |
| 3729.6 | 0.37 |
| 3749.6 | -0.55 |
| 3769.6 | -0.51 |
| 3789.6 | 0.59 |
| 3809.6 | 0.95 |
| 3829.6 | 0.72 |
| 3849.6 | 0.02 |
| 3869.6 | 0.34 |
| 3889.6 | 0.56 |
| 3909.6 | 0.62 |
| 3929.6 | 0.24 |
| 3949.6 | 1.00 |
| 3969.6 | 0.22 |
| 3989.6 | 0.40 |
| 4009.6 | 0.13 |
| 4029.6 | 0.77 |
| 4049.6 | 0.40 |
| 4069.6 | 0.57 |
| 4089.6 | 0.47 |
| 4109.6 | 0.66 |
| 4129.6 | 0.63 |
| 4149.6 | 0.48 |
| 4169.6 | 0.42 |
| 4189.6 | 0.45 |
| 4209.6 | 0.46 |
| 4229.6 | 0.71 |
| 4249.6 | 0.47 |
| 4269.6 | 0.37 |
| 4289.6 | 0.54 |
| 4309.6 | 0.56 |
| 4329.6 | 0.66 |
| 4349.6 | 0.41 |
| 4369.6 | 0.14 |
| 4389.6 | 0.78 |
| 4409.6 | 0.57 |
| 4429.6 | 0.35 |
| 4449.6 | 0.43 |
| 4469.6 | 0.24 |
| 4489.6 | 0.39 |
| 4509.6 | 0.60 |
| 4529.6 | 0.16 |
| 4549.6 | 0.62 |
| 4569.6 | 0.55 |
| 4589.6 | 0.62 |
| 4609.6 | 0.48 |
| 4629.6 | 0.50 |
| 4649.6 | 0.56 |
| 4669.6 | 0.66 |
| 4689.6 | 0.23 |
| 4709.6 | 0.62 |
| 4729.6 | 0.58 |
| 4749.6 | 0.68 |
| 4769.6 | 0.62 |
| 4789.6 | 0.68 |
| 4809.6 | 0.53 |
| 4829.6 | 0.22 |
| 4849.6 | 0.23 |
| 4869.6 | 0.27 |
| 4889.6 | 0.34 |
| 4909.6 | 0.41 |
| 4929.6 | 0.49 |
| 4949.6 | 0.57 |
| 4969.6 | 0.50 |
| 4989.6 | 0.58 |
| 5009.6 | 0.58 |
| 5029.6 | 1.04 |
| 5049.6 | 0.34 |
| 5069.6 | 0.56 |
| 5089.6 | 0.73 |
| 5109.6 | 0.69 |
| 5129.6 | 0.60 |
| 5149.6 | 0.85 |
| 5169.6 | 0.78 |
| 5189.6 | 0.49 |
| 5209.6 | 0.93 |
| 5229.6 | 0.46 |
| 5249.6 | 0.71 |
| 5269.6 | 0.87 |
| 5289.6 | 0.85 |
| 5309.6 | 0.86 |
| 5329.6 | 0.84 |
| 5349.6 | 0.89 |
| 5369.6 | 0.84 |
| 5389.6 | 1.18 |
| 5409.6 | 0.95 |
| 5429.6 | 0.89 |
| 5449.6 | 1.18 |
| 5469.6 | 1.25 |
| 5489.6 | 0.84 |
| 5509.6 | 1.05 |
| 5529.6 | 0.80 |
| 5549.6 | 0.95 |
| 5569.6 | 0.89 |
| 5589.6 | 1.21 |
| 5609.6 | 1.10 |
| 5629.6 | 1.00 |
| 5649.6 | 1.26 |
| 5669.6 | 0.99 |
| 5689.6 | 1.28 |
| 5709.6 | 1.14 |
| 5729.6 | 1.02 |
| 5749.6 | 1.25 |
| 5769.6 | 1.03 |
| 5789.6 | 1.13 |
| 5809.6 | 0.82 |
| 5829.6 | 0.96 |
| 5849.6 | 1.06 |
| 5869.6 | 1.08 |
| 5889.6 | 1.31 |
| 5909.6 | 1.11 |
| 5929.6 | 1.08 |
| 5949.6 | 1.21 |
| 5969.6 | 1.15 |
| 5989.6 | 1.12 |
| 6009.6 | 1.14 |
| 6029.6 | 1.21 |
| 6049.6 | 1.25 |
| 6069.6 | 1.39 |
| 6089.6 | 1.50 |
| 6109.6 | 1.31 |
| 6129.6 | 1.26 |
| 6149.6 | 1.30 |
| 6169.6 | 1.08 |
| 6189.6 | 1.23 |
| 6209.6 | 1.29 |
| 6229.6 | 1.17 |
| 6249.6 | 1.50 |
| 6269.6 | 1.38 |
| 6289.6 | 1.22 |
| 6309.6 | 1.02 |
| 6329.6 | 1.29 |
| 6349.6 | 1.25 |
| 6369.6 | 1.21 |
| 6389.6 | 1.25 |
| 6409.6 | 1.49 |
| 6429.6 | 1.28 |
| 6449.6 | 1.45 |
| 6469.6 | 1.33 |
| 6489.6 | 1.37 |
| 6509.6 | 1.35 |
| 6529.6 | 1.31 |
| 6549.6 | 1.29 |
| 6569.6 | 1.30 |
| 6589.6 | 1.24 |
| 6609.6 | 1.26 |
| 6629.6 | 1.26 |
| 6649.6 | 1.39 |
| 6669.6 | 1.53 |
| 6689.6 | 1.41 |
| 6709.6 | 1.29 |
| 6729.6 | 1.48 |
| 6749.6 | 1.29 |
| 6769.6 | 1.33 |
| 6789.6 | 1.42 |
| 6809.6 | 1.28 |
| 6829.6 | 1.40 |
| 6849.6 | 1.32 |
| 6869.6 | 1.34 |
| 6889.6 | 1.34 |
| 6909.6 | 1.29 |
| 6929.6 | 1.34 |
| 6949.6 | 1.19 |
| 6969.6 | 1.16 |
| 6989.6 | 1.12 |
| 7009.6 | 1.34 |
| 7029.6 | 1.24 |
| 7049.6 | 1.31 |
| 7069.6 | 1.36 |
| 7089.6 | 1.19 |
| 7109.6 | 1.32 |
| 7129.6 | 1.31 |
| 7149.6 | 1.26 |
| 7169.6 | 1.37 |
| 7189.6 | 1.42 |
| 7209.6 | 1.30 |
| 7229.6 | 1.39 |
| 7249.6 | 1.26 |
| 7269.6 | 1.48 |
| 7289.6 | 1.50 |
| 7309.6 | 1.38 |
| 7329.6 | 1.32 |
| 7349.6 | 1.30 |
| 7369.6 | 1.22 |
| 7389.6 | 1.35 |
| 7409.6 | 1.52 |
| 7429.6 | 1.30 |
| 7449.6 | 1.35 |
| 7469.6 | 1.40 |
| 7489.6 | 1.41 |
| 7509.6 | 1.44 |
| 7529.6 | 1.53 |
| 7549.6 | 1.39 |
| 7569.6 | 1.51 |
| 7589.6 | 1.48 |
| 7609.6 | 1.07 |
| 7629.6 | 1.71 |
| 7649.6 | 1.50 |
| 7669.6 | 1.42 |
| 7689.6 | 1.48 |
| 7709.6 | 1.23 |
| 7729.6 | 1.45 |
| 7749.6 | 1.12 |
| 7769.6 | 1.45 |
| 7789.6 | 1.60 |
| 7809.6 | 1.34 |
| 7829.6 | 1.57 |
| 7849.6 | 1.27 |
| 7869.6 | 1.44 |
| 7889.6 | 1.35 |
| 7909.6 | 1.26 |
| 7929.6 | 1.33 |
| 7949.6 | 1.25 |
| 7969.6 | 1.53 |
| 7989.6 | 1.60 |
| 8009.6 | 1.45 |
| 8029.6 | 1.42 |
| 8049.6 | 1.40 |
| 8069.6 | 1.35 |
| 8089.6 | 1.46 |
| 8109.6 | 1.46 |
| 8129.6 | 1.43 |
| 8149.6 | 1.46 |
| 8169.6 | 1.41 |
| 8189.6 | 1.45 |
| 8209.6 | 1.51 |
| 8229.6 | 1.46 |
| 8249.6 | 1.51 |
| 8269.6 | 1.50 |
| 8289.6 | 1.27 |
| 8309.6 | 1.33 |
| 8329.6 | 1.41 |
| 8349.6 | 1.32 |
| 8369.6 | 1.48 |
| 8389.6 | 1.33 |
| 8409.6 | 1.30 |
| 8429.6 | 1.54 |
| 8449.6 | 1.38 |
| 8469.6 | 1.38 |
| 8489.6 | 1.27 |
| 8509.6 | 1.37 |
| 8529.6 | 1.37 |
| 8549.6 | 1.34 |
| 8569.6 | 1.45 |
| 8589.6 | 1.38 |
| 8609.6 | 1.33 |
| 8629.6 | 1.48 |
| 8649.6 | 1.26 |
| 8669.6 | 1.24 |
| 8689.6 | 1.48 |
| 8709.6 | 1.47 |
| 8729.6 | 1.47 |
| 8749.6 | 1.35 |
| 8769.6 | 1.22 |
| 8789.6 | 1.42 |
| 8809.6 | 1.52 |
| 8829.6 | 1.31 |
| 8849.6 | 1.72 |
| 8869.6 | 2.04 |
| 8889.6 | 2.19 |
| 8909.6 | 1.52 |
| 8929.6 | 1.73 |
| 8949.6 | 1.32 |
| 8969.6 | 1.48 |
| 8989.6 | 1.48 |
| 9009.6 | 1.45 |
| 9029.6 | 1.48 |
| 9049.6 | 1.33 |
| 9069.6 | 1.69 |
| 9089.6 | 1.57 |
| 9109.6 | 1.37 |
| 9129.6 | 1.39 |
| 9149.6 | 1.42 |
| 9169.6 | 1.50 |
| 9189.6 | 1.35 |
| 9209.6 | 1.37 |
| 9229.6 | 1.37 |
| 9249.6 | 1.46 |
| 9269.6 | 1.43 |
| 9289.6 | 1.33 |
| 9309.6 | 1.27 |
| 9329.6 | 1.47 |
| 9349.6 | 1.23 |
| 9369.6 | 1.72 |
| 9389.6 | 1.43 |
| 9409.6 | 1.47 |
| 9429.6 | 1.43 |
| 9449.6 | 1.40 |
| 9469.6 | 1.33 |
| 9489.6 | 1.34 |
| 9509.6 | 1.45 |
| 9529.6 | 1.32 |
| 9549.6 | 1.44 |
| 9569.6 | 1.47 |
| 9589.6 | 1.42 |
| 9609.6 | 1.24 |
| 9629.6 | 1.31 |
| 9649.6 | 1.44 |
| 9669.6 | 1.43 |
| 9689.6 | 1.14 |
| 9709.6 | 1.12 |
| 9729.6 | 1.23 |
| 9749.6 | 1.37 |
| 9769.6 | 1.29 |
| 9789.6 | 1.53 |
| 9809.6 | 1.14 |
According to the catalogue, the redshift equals 0.350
